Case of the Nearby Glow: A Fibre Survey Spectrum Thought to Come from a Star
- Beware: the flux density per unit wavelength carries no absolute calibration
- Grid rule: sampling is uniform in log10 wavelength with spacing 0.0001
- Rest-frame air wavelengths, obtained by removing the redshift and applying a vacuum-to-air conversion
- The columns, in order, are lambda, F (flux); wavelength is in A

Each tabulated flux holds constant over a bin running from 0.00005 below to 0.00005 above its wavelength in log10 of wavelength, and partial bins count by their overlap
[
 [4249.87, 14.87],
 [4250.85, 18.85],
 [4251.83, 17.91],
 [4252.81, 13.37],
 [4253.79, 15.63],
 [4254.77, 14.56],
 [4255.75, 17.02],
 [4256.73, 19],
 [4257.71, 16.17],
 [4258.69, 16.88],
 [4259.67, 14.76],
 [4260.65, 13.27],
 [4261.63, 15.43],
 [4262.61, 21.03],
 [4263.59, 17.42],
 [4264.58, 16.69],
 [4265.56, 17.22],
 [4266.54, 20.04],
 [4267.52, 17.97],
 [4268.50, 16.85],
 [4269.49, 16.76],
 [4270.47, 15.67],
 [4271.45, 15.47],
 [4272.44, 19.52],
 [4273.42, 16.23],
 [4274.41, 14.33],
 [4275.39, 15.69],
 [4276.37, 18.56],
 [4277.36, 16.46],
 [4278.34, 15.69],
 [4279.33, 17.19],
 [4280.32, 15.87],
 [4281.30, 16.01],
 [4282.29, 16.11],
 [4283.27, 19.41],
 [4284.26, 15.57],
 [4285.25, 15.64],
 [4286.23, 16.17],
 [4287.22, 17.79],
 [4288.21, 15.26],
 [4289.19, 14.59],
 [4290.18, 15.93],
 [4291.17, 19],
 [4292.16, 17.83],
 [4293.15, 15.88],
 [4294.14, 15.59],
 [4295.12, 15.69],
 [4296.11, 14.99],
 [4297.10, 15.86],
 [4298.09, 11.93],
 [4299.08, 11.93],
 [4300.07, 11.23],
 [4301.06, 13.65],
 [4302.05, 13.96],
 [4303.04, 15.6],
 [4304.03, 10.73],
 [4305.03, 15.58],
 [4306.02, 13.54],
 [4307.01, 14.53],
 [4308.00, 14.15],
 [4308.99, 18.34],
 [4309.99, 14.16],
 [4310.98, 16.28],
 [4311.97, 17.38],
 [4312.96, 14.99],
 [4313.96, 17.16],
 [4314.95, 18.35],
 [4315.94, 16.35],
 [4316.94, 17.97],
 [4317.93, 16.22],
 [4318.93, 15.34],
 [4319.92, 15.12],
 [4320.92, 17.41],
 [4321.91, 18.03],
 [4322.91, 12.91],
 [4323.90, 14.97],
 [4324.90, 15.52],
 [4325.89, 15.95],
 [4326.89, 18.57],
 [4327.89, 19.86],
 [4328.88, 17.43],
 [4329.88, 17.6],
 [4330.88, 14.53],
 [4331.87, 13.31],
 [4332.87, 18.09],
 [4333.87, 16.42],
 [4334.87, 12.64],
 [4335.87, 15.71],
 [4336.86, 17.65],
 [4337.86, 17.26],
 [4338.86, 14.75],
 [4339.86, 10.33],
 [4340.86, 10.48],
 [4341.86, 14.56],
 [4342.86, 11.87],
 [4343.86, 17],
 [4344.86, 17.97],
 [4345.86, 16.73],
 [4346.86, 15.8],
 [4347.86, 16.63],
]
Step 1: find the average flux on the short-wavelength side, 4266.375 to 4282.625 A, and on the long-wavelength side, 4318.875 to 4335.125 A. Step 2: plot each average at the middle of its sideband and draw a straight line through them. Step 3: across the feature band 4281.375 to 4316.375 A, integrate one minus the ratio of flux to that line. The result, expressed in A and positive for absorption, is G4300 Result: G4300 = 2.1 A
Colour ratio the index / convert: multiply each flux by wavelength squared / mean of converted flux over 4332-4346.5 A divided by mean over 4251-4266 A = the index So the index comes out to 0.95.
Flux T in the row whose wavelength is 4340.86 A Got 10.48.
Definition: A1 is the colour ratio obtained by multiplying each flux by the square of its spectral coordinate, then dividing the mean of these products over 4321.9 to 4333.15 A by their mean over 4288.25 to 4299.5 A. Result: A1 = 1.1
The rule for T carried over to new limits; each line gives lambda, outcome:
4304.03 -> 10.73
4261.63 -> 15.43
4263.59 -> 17.42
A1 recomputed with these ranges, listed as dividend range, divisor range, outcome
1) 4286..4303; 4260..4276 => 0.91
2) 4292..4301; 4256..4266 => 0.87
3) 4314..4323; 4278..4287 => 1.03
